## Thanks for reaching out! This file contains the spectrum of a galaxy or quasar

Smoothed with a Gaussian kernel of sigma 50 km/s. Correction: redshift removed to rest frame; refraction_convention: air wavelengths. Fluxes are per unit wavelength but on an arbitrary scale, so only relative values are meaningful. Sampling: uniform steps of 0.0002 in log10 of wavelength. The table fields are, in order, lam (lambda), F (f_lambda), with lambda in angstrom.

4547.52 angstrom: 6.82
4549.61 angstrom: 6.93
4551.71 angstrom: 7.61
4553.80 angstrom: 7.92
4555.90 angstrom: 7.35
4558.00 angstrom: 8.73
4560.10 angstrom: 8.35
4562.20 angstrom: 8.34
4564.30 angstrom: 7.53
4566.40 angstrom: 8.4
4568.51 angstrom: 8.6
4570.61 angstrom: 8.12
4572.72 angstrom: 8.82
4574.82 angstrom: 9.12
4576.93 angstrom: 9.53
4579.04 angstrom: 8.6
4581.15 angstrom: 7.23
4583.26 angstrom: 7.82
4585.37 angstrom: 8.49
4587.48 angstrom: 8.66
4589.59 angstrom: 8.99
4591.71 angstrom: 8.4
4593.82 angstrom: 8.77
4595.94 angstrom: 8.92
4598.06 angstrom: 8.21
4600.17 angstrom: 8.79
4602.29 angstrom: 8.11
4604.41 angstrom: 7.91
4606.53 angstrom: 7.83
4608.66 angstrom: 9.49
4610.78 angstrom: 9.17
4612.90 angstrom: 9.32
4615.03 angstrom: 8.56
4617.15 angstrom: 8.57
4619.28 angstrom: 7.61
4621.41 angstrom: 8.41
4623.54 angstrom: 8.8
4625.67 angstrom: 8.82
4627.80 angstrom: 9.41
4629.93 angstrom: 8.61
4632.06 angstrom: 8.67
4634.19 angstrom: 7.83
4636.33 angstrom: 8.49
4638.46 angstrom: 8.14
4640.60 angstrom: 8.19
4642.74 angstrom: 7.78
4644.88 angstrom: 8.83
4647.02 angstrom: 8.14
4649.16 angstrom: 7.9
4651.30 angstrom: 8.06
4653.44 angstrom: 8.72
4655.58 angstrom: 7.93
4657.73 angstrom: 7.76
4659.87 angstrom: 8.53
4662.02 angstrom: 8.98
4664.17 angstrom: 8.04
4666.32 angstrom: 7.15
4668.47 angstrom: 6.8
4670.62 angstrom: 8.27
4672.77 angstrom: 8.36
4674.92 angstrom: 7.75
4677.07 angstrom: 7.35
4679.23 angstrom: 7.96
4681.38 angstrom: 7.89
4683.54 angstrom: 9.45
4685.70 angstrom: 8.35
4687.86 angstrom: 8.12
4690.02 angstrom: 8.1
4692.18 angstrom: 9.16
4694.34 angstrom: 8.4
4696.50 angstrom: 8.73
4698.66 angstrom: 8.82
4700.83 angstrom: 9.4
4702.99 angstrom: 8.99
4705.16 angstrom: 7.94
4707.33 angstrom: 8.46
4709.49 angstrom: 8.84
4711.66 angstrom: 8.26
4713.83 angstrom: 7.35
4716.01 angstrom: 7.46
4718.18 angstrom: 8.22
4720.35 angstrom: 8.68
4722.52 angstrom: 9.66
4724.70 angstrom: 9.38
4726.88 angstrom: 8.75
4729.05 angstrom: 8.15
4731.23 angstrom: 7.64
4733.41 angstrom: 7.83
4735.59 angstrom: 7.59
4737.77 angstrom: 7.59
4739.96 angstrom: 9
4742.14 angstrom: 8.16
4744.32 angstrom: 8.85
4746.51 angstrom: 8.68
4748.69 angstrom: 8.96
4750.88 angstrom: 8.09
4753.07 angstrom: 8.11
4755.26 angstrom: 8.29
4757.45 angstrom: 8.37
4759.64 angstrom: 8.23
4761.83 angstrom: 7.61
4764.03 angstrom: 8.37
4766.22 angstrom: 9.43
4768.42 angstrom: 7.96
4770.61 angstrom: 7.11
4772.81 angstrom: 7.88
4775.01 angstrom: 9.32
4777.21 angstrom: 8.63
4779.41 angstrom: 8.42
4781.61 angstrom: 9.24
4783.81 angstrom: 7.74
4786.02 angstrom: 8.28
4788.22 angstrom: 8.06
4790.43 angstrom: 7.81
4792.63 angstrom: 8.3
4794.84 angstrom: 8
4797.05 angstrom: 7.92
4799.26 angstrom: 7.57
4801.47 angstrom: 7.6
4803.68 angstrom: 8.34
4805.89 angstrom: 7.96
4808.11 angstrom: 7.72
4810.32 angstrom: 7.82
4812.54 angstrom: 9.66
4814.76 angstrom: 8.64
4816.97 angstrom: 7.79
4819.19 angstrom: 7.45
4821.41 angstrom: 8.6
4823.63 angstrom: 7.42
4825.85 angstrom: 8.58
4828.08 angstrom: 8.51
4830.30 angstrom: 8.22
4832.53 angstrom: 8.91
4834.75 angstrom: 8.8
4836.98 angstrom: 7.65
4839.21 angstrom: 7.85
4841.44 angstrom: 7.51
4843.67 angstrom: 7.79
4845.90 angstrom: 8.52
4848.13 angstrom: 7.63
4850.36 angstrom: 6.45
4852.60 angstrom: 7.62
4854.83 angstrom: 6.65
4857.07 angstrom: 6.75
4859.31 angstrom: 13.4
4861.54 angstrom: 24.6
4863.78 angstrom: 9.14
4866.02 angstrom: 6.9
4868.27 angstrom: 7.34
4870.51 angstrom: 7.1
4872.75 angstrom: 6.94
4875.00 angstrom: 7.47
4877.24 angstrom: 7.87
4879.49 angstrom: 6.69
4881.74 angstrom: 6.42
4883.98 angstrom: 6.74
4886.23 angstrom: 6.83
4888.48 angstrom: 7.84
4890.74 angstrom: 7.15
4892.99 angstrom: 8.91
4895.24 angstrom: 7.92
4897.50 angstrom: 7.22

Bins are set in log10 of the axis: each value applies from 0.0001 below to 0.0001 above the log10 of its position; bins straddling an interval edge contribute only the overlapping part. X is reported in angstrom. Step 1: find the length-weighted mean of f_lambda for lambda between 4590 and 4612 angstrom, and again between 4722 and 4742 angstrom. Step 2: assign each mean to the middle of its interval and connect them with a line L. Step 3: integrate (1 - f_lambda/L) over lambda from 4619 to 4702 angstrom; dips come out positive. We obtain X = 1.6 angstrom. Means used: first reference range 8.58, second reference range 8.35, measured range 8.31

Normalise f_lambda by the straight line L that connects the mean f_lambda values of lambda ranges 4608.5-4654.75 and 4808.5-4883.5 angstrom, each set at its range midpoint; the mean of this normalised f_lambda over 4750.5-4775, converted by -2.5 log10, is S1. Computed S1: 0.035 mag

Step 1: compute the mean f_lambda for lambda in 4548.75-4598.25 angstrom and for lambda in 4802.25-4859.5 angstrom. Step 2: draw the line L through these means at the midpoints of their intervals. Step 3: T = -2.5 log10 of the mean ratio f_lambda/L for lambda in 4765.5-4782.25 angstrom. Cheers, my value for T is -0.04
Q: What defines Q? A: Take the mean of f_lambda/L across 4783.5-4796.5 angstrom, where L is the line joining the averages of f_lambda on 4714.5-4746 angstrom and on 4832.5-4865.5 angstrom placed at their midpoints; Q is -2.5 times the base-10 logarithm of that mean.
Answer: 0.10 mag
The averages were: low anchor 8.35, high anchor 9.26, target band 8.04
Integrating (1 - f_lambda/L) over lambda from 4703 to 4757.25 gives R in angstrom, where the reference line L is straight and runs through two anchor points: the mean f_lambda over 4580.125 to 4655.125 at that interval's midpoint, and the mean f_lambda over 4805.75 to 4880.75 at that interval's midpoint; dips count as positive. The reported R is 0.7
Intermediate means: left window 8.44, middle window 8.34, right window 8.47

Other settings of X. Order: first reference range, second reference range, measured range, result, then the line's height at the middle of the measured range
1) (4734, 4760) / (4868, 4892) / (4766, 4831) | -2.7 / 7.86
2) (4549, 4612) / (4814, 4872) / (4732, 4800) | 2.8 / 8.59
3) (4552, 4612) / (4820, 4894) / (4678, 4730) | -0.9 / 8.38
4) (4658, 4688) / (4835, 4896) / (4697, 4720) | -0.8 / 8.1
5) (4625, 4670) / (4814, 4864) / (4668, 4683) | 0.8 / 8.32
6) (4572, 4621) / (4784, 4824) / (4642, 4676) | 1.4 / 8.41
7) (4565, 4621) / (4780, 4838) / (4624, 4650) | 0.1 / 8.46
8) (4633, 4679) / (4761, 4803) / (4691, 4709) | -1.4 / 8.09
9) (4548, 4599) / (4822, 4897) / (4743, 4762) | -0.2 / 8.3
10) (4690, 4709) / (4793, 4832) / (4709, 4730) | 0.3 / 8.6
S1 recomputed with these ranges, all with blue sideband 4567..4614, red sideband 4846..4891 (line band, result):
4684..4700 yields -0.01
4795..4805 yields 0.08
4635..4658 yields 0.05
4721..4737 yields 0.01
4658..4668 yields 0.06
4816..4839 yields 0.03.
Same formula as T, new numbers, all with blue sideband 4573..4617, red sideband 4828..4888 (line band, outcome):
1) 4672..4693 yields 0.04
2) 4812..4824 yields 0.02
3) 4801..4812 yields 0.06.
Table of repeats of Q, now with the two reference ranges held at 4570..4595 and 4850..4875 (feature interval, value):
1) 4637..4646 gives 0.061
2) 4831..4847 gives 0.142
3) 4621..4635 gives 0.000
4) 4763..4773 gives 0.114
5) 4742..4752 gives 0.054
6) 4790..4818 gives 0.137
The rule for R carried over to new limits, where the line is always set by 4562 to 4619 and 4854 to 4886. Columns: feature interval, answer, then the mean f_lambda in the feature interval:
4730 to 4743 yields 1.1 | 7.96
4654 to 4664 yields 0.3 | 8.3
